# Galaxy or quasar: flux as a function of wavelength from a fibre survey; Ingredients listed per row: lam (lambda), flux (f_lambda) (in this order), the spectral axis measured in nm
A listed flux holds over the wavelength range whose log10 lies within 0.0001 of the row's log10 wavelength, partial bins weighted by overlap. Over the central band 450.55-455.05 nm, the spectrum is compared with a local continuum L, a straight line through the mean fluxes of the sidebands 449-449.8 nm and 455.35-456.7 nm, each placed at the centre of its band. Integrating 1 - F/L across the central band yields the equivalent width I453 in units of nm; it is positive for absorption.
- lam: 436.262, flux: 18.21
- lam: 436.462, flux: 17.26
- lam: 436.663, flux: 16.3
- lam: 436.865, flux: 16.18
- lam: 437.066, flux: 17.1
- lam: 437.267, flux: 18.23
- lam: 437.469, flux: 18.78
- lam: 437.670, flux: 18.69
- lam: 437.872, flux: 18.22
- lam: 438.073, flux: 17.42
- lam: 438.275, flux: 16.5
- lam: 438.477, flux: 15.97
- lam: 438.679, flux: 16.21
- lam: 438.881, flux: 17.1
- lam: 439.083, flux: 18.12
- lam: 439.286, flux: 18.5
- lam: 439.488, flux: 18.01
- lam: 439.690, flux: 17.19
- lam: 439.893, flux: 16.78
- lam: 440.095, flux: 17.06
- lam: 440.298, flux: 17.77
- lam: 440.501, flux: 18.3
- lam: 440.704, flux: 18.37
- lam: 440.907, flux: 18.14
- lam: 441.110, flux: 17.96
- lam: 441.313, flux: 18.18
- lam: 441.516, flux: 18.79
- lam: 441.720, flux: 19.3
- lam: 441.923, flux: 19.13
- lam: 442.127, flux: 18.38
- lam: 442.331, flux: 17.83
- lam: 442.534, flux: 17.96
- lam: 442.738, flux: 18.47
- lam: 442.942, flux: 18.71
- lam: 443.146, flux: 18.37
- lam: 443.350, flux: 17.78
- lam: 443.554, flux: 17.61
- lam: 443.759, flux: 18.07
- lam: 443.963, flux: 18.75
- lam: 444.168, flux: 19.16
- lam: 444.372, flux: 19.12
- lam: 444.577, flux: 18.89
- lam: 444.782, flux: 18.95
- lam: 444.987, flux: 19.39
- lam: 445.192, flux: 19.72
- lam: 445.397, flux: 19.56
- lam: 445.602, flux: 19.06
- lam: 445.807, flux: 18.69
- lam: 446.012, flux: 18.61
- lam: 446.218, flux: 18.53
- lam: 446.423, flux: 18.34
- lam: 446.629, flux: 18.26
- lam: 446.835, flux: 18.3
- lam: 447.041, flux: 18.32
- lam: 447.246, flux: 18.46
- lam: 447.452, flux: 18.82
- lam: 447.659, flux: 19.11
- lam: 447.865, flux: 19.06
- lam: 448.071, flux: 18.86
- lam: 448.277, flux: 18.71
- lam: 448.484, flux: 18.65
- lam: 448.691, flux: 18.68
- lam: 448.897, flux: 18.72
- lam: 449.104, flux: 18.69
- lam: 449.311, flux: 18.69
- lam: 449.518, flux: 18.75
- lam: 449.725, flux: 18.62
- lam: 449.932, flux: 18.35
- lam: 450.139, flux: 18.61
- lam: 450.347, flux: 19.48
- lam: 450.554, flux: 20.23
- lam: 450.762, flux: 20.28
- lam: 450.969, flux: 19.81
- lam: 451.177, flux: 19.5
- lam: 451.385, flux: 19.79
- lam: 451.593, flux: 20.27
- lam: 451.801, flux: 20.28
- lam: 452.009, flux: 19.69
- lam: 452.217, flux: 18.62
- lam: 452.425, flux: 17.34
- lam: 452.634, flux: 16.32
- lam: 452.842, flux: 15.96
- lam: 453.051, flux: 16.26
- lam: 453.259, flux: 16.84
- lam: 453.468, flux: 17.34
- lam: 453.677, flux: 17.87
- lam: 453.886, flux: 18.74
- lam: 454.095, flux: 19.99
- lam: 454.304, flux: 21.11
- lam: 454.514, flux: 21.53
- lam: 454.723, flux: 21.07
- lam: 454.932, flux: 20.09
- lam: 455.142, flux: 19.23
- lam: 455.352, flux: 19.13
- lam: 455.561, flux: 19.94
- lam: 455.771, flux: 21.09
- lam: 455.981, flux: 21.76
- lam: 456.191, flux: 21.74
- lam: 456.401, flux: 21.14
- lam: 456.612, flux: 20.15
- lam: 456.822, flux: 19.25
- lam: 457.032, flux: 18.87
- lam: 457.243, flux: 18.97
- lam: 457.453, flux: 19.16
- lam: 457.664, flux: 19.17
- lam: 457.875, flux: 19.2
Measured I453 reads 0.17 nm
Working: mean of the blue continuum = 18.7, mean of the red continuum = 20.8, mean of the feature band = 19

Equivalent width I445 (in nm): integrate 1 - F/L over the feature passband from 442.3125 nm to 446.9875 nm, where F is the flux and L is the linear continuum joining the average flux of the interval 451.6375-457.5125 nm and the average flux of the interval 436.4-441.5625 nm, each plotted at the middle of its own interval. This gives -0.11 nm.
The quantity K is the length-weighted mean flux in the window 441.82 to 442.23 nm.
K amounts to 18.7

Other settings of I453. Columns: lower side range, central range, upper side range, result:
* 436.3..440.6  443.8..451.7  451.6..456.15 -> -0.23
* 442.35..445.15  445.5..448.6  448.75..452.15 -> 0.05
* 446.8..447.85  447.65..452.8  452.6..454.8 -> -0.10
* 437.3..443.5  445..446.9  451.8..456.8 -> -0.04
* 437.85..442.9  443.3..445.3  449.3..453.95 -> -0.07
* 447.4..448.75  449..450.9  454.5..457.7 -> 0.00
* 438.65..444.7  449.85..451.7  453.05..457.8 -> -0.04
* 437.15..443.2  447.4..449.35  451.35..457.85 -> -0.01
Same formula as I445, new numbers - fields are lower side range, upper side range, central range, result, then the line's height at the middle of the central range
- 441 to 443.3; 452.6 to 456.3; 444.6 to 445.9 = -0.039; 18.7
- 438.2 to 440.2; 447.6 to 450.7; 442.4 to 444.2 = -0.041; 17.9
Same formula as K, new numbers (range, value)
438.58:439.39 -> 17.5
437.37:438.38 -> 17.9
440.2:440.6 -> 18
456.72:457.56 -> 19.1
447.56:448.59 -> 18.9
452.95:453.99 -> 17.4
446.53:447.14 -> 18.3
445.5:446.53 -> 18.6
